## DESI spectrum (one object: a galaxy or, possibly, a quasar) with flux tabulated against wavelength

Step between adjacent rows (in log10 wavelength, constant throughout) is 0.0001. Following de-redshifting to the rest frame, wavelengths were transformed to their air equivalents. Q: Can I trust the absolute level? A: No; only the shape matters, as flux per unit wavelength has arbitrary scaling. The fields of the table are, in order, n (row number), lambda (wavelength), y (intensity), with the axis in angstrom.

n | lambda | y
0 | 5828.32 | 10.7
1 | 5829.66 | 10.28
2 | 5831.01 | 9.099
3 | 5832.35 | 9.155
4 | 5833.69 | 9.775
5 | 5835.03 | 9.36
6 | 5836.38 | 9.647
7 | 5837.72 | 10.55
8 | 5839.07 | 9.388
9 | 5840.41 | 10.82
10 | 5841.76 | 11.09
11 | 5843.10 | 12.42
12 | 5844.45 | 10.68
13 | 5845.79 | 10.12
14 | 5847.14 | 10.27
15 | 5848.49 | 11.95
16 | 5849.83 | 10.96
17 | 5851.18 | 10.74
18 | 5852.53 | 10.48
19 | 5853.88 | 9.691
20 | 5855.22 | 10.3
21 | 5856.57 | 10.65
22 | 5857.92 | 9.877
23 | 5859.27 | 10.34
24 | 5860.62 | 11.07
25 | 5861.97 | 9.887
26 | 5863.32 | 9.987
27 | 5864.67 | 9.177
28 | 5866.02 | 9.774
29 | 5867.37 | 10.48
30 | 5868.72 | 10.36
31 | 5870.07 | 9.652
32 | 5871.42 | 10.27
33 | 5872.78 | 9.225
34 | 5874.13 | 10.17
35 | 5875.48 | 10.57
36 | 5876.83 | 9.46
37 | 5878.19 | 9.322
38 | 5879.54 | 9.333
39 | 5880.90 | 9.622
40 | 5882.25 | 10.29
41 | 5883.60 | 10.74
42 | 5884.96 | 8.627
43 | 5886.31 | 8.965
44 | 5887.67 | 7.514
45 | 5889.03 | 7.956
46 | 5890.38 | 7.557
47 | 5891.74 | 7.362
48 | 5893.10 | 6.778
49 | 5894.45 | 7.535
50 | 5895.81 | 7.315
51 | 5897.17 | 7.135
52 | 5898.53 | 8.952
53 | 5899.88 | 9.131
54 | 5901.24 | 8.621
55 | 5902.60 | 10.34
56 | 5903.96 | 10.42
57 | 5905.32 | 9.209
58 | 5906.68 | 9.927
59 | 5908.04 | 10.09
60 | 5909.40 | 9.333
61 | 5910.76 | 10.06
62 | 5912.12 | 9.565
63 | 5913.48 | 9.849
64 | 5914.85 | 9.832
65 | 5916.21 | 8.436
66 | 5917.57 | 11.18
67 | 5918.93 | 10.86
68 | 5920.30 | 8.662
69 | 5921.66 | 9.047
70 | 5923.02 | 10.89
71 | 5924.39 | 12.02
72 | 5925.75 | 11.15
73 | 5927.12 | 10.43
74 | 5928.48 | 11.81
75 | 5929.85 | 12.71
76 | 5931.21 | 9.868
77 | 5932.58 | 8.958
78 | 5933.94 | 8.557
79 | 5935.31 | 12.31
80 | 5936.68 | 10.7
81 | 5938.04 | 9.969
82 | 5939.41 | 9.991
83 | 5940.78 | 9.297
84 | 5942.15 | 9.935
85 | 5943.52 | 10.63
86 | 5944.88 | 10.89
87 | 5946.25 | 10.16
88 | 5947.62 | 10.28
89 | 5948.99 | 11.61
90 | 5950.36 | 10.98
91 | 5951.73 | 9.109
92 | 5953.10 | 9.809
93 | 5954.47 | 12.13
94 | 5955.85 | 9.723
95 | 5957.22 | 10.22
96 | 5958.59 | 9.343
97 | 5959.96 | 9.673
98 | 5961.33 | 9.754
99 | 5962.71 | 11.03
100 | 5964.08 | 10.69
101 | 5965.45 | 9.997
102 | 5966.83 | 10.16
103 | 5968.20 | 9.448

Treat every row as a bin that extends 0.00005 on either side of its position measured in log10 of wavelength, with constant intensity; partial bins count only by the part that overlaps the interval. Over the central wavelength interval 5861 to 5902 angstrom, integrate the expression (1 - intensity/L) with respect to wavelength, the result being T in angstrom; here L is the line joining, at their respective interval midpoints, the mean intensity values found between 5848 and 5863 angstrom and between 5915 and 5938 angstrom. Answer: 5.5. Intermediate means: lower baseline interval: 10.5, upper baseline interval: 10.4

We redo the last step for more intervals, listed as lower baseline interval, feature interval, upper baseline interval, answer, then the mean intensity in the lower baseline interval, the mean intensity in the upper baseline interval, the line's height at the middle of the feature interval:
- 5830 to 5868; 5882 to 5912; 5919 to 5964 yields 4.4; 10.3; 10.4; 10.3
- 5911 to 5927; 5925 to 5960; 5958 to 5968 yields -1.1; 10.1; 10.1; 10.1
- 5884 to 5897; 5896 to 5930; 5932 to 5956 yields -4.1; 7.77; 10.3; 8.83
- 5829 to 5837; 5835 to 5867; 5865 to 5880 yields -2.4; 9.55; 9.87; 9.69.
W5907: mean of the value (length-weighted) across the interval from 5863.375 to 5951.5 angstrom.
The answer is 9.72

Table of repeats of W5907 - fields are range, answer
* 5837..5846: 10.8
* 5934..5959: 10.4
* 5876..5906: 8.74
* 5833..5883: 10.2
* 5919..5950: 10.5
